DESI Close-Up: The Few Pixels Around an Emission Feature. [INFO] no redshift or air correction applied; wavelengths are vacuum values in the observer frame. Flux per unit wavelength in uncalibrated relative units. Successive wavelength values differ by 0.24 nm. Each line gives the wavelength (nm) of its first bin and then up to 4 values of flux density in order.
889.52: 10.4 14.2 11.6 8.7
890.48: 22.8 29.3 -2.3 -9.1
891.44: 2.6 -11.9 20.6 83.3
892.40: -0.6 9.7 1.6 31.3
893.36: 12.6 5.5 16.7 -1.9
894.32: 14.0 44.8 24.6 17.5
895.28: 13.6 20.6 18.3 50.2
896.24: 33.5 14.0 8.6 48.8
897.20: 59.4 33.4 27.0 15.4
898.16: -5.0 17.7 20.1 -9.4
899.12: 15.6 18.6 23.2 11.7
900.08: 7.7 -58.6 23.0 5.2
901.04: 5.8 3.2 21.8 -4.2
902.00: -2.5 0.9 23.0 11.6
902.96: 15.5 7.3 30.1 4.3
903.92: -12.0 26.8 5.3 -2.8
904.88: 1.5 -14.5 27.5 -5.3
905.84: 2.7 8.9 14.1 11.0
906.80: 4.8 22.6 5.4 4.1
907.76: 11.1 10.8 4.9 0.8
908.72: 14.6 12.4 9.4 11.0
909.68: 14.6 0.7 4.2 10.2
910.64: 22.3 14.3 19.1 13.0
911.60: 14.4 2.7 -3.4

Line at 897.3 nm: H-beta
